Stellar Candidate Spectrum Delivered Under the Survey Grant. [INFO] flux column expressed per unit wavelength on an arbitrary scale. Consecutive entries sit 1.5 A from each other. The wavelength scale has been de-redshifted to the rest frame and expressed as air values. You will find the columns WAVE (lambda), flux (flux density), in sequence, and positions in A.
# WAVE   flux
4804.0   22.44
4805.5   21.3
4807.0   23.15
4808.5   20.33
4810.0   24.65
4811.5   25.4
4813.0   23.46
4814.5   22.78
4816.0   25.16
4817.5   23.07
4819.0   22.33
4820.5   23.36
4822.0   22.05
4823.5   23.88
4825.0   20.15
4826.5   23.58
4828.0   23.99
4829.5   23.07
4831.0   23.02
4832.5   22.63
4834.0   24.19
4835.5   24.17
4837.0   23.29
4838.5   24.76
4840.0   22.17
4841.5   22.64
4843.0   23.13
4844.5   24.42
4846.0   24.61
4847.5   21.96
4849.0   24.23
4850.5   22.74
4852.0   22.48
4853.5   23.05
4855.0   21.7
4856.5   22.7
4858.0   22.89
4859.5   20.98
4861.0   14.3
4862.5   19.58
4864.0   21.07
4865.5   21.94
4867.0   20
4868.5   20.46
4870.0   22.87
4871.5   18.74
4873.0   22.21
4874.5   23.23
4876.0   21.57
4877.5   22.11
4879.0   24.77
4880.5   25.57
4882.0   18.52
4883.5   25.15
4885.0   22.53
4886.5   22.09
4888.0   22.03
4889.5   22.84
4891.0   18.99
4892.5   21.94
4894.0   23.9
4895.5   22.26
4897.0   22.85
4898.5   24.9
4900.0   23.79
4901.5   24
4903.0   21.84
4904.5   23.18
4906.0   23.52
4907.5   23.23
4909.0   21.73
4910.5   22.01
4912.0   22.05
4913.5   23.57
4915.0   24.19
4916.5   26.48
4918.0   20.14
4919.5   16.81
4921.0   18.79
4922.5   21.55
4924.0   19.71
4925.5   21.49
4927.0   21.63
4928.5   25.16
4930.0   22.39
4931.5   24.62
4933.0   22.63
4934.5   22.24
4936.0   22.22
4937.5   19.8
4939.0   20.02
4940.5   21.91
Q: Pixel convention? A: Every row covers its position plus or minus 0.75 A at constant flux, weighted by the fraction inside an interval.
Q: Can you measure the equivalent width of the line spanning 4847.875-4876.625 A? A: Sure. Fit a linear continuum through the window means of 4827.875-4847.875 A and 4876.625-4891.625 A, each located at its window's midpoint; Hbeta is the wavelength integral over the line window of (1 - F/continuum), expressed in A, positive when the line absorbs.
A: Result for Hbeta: 1.9 A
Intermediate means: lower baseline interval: 23.4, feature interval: 21.4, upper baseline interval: 22.5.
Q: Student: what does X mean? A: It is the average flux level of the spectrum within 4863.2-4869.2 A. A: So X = 20.9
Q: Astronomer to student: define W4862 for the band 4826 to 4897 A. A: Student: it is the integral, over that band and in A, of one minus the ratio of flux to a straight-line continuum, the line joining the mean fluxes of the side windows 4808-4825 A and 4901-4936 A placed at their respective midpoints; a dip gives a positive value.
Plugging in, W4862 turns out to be 1.4 A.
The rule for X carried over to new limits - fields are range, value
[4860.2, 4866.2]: 19.2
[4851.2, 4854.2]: 22.8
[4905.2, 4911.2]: 22.6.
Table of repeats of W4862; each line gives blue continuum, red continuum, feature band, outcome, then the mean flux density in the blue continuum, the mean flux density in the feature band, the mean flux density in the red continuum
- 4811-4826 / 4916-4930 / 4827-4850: -0.7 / 23.1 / 23.5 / 21.3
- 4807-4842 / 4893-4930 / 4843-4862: 0.7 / 23.2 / 22.2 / 22.4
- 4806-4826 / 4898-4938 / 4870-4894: 0.4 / 23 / 22.2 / 22.4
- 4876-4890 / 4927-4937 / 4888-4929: 1.1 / 22.8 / 22.3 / 23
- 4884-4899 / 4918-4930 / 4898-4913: -0.9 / 22.4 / 23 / 20.8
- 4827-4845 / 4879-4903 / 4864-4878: 1.0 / 23.4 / 21.4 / 22.8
